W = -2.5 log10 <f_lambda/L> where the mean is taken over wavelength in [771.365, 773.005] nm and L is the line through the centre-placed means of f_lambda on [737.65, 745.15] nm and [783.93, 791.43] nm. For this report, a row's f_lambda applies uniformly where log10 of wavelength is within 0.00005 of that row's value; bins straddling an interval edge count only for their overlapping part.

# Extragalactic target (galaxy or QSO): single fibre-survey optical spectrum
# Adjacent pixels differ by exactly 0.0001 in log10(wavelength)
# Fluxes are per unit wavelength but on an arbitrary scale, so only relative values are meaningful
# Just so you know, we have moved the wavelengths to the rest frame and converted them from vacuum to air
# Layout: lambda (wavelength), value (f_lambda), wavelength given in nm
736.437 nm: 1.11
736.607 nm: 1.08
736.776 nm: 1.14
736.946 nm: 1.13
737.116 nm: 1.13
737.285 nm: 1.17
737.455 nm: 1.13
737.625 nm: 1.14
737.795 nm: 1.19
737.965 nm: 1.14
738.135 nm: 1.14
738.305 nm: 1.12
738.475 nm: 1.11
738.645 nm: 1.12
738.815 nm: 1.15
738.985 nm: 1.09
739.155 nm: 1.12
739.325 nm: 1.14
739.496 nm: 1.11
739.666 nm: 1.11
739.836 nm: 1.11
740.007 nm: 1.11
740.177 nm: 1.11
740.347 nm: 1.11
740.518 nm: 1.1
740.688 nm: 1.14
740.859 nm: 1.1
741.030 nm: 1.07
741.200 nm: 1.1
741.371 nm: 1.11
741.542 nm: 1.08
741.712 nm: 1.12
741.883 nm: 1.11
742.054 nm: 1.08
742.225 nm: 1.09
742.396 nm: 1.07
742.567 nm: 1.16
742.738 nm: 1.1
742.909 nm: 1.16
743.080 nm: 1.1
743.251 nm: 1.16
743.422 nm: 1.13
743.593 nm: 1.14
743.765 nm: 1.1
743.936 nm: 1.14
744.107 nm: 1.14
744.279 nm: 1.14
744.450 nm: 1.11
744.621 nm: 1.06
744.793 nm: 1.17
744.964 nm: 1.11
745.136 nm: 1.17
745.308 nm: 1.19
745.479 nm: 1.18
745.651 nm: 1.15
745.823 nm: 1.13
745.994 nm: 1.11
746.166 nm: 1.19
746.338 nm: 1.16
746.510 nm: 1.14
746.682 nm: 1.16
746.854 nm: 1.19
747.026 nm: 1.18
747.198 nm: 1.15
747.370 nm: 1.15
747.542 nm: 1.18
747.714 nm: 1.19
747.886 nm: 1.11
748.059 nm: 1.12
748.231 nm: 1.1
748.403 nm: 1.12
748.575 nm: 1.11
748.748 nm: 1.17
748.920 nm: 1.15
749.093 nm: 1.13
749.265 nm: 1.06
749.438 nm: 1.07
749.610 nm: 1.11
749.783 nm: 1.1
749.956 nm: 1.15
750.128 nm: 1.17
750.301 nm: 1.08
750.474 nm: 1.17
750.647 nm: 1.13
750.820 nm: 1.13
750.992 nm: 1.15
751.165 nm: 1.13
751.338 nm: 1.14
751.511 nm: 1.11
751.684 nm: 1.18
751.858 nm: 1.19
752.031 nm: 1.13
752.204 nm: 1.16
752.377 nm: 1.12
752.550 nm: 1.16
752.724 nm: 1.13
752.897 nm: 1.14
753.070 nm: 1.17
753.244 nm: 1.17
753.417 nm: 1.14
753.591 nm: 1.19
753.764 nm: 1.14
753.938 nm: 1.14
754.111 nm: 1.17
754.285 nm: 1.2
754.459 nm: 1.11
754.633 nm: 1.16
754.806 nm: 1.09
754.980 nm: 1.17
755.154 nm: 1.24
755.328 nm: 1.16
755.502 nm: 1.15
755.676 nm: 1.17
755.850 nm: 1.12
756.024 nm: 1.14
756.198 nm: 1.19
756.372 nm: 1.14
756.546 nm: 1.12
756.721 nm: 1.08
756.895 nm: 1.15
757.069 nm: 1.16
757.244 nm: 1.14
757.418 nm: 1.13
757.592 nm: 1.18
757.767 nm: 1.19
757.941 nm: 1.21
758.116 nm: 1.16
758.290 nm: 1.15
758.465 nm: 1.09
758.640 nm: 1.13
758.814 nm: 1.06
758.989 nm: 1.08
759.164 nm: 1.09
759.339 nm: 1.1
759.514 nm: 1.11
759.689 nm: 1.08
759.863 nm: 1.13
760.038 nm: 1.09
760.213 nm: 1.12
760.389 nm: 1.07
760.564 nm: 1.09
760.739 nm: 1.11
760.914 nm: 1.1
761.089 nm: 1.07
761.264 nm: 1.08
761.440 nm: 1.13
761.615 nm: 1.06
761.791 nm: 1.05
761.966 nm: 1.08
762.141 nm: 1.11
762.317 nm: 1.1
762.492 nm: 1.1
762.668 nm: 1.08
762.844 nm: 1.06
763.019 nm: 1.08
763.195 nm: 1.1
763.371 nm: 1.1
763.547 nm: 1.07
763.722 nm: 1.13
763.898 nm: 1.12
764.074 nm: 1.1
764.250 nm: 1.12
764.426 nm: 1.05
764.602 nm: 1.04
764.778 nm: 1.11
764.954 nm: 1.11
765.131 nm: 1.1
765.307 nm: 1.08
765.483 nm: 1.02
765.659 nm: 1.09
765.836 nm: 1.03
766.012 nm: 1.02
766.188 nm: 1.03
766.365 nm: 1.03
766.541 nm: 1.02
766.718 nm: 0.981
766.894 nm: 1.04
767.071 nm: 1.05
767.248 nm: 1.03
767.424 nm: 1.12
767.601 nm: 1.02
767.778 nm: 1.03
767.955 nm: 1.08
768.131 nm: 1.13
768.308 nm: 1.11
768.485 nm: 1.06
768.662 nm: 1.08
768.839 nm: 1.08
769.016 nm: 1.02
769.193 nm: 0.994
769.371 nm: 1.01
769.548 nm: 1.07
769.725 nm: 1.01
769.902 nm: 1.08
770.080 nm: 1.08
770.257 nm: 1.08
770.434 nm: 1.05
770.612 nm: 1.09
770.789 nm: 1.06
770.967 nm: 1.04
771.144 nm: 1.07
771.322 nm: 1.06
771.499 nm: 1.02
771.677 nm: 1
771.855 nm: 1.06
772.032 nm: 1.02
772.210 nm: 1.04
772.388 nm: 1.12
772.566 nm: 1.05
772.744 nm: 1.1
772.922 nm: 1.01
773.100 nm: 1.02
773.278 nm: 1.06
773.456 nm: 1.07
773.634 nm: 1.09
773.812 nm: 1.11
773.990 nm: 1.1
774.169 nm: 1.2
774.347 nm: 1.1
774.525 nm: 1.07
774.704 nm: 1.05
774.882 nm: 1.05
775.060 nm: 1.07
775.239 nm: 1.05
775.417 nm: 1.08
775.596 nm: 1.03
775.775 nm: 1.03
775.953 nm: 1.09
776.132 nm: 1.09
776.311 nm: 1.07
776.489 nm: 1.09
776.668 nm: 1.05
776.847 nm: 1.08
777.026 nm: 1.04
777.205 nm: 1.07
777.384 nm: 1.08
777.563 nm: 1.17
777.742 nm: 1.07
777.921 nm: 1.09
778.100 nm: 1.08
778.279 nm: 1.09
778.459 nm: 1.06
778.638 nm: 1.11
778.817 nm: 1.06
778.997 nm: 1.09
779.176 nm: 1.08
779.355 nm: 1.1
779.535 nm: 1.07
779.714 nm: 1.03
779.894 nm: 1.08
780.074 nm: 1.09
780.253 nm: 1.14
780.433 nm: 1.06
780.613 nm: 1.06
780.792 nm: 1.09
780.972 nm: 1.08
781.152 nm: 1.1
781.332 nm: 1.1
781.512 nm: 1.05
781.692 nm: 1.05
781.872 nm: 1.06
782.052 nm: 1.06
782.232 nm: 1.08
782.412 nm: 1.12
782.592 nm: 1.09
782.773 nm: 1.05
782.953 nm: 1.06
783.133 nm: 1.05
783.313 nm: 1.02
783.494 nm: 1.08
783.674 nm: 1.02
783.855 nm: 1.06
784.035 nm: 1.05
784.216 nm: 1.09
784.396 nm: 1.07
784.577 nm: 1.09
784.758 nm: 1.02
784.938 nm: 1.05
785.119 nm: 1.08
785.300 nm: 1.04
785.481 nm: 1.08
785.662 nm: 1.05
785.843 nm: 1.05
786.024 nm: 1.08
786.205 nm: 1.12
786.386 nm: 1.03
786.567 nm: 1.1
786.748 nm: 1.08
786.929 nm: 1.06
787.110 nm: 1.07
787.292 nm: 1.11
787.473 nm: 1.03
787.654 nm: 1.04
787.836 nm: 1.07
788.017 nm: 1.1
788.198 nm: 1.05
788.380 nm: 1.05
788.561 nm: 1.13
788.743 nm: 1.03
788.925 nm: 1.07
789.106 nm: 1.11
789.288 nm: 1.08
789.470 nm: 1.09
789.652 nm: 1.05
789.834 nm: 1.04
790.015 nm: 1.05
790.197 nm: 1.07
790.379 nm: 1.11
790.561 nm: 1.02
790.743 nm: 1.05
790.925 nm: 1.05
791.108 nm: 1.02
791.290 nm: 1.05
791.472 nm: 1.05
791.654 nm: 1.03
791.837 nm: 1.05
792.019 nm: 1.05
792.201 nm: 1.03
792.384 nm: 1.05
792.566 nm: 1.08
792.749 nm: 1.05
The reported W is 0.04 mag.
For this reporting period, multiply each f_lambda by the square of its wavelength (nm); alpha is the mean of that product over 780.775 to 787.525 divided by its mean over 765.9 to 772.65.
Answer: 1.1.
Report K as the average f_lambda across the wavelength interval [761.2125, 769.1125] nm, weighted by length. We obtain 1.07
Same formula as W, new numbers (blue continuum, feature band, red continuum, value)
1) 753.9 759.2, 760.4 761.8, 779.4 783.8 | 0.04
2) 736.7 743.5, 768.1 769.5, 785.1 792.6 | 0.03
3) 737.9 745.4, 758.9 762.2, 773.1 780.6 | 0.01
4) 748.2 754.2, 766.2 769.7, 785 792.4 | 0.06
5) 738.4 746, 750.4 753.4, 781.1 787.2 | -0.04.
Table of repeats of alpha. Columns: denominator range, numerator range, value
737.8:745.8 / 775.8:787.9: 1.06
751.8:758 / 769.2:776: 0.96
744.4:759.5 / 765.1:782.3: 0.99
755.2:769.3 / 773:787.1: 1.03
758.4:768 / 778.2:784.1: 1.04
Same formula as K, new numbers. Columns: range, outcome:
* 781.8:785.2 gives 1.06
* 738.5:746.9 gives 1.12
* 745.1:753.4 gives 1.14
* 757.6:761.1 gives 1.11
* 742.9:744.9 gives 1.13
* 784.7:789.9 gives 1.07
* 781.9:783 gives 1.08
